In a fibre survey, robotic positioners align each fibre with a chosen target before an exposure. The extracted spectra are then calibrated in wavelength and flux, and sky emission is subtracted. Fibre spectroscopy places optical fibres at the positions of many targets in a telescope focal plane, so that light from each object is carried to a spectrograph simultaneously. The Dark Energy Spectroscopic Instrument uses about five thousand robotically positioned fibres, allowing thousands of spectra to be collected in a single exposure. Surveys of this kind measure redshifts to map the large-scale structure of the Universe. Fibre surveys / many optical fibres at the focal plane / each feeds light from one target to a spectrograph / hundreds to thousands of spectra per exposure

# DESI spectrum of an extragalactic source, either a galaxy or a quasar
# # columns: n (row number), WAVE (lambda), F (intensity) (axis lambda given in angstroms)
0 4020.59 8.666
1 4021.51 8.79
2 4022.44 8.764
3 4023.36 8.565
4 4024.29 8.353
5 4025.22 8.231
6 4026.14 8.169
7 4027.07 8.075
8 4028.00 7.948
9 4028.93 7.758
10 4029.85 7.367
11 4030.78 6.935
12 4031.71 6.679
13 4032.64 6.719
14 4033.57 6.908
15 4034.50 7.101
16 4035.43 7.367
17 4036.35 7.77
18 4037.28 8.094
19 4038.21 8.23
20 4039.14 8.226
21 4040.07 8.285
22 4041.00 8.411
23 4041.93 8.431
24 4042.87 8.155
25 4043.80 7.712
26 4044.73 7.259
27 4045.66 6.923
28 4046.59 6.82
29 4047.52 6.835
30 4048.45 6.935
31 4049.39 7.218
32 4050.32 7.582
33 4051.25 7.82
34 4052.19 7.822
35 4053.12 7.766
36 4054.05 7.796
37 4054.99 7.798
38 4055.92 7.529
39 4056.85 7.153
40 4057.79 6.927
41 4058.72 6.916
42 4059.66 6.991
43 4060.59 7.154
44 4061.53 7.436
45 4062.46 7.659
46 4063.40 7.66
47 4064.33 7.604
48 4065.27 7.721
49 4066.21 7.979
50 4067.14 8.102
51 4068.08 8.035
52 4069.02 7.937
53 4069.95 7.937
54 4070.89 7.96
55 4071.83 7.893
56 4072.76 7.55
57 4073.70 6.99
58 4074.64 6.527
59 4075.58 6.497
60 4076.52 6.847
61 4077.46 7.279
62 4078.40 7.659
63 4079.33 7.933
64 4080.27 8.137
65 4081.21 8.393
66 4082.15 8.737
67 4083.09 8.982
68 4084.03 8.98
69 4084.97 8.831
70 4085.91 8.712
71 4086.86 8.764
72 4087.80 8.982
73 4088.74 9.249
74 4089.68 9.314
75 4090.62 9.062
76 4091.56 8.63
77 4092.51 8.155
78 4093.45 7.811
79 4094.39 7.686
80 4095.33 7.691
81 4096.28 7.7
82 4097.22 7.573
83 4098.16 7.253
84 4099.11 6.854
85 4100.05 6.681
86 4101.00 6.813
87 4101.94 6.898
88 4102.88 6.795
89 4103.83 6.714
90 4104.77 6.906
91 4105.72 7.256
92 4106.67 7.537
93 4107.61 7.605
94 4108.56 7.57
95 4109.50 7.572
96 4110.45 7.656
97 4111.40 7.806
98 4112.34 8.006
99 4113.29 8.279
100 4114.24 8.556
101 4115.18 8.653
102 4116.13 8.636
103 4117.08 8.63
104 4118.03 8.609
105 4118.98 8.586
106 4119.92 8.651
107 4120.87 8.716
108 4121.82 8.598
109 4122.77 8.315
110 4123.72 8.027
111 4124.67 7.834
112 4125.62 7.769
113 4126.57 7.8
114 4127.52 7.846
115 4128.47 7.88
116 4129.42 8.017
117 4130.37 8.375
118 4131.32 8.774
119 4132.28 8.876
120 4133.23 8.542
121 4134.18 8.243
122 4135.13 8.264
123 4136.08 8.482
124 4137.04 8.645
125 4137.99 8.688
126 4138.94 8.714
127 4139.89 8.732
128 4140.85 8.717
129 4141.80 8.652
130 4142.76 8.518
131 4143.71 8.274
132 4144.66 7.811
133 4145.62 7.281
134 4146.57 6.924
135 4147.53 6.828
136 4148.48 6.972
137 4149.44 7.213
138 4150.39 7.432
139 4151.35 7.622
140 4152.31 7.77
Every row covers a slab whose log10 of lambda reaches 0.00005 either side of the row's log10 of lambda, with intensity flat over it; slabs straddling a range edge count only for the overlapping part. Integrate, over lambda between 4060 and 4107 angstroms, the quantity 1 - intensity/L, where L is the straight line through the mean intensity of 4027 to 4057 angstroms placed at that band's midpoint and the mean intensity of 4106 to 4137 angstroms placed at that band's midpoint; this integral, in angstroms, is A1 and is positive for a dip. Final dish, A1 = 0.6 angstroms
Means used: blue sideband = 7.56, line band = 7.79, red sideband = 8.21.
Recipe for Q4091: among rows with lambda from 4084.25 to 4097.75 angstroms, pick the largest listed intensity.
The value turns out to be 9.314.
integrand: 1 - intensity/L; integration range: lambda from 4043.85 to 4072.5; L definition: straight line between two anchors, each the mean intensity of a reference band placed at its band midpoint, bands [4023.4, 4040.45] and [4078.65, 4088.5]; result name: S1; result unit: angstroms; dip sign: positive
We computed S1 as 2.35 angstroms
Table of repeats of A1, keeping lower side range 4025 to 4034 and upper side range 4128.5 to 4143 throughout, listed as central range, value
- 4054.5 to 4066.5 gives 0.55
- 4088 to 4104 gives 0.76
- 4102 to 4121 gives 0.88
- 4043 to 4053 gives 0.40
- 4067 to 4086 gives 0.12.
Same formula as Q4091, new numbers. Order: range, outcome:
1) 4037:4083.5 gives 8.982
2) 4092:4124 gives 8.716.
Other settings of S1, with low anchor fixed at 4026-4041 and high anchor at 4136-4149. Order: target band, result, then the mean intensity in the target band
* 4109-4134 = -0.9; 8.27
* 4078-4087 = -0.8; 8.51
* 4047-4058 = 0.4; 7.44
